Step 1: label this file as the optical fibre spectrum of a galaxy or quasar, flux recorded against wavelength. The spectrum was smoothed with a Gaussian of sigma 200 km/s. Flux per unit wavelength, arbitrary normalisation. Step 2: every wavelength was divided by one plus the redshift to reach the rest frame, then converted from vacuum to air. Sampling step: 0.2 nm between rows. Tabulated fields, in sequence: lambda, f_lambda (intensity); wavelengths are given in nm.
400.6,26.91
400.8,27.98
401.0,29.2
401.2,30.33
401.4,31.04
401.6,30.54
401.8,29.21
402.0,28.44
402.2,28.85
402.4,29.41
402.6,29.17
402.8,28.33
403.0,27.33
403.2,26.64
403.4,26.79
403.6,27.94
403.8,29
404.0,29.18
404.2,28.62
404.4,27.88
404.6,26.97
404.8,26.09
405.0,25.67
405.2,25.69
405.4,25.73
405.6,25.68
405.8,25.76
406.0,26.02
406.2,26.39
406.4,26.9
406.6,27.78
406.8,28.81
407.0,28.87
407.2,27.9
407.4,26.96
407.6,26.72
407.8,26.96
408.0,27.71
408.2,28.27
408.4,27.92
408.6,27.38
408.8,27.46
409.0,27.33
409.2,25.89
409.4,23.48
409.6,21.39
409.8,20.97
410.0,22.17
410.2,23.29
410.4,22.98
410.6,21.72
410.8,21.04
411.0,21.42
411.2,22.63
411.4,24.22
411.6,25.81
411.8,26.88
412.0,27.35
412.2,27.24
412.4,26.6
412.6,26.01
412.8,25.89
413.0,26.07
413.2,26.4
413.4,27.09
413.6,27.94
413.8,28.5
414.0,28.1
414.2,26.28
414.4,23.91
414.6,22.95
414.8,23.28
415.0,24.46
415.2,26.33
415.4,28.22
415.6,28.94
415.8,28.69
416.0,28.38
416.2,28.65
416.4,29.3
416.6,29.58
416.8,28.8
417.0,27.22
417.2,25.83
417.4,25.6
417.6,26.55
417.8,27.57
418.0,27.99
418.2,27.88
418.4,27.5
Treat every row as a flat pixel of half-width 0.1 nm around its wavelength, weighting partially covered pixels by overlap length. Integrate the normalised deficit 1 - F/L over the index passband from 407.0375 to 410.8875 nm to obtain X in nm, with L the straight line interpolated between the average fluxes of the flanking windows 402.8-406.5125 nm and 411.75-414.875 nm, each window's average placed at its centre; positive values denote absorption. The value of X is 0.206 nm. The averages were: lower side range 26.9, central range 25.2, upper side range 26.3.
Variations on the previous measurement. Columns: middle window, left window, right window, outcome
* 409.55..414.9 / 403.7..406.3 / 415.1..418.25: 0.52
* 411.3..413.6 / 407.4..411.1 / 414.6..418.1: -0.05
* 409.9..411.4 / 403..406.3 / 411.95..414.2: 0.26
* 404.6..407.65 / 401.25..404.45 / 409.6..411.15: -0.12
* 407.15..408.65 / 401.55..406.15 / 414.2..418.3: -0.01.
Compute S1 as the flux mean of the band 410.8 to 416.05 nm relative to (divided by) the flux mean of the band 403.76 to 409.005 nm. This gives 0.96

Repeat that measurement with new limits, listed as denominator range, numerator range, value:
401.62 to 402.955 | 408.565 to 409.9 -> 0.85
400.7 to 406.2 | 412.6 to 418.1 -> 0.97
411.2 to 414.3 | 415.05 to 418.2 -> 1.05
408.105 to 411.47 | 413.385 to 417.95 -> 1.12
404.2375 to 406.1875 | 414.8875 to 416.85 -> 1.07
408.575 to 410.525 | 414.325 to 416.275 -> 1.10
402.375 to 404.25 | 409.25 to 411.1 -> 0.79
